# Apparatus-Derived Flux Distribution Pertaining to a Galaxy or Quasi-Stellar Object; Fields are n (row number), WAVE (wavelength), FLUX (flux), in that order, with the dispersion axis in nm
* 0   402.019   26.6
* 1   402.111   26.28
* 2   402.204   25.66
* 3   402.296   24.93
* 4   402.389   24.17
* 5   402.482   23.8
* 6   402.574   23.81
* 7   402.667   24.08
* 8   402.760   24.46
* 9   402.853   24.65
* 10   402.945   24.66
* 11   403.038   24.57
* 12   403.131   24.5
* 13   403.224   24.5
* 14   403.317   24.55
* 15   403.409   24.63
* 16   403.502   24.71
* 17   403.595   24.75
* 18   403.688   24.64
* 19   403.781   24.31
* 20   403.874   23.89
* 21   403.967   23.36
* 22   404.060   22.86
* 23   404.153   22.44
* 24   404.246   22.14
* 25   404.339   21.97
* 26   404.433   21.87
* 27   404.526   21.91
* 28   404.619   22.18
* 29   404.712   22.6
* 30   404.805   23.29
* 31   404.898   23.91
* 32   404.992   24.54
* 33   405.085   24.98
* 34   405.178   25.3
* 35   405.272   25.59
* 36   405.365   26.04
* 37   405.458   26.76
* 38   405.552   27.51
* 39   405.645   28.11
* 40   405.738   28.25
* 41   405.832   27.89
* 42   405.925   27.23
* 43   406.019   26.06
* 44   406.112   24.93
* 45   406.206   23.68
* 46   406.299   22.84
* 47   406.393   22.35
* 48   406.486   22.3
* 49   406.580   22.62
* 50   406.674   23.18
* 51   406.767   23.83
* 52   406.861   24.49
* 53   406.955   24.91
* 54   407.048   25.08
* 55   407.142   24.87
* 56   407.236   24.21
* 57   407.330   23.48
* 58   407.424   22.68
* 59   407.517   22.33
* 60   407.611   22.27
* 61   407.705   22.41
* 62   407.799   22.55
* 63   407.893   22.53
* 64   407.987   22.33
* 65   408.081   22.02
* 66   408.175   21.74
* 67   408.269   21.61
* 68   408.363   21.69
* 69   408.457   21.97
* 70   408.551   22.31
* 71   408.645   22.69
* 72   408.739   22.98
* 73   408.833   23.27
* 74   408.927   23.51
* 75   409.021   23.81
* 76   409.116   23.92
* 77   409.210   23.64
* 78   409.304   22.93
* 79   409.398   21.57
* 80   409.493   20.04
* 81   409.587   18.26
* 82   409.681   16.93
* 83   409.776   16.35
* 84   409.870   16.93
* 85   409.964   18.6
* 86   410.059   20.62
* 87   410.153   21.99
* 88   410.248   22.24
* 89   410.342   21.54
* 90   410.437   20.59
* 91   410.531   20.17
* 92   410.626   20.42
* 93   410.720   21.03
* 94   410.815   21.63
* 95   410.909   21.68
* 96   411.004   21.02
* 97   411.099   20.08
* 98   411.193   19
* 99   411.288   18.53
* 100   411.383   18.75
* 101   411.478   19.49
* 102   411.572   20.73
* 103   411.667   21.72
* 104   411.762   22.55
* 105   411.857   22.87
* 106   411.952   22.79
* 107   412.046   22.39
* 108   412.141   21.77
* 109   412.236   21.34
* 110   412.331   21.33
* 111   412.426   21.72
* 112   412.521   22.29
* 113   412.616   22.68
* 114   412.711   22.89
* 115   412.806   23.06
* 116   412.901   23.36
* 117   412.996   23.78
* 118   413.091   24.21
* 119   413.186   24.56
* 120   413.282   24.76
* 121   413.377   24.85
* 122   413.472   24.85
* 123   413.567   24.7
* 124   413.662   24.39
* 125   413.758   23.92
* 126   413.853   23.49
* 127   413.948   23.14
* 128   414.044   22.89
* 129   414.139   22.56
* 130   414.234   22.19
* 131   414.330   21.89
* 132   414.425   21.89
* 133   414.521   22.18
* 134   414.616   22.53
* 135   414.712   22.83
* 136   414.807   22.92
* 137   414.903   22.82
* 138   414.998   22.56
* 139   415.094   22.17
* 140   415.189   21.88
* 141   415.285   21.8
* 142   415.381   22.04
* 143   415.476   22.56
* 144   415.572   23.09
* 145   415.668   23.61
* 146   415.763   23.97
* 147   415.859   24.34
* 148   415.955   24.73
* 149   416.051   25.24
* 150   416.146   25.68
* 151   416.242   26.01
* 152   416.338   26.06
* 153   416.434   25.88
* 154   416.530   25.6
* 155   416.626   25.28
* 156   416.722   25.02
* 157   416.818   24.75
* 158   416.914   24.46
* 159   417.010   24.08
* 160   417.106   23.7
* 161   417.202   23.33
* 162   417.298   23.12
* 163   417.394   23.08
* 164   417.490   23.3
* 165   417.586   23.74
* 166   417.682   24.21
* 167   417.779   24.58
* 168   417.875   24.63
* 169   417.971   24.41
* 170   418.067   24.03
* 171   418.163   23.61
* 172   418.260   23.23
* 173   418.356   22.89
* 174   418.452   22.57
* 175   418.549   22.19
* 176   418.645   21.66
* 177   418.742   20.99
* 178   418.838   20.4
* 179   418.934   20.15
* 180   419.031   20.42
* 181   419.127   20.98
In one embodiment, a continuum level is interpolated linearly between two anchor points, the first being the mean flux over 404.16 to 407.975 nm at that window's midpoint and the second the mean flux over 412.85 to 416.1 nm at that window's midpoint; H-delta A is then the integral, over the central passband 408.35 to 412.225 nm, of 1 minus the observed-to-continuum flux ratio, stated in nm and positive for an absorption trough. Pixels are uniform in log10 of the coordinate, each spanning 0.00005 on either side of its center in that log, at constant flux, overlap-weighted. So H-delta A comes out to 0.428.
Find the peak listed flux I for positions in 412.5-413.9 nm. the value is 24.85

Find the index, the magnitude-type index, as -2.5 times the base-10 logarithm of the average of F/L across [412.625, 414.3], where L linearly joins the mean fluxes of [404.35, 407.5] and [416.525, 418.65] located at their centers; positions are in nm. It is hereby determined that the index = 0.02 mag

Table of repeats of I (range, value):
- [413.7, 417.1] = 26.06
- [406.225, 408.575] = 25.08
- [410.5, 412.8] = 22.89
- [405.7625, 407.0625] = 27.89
